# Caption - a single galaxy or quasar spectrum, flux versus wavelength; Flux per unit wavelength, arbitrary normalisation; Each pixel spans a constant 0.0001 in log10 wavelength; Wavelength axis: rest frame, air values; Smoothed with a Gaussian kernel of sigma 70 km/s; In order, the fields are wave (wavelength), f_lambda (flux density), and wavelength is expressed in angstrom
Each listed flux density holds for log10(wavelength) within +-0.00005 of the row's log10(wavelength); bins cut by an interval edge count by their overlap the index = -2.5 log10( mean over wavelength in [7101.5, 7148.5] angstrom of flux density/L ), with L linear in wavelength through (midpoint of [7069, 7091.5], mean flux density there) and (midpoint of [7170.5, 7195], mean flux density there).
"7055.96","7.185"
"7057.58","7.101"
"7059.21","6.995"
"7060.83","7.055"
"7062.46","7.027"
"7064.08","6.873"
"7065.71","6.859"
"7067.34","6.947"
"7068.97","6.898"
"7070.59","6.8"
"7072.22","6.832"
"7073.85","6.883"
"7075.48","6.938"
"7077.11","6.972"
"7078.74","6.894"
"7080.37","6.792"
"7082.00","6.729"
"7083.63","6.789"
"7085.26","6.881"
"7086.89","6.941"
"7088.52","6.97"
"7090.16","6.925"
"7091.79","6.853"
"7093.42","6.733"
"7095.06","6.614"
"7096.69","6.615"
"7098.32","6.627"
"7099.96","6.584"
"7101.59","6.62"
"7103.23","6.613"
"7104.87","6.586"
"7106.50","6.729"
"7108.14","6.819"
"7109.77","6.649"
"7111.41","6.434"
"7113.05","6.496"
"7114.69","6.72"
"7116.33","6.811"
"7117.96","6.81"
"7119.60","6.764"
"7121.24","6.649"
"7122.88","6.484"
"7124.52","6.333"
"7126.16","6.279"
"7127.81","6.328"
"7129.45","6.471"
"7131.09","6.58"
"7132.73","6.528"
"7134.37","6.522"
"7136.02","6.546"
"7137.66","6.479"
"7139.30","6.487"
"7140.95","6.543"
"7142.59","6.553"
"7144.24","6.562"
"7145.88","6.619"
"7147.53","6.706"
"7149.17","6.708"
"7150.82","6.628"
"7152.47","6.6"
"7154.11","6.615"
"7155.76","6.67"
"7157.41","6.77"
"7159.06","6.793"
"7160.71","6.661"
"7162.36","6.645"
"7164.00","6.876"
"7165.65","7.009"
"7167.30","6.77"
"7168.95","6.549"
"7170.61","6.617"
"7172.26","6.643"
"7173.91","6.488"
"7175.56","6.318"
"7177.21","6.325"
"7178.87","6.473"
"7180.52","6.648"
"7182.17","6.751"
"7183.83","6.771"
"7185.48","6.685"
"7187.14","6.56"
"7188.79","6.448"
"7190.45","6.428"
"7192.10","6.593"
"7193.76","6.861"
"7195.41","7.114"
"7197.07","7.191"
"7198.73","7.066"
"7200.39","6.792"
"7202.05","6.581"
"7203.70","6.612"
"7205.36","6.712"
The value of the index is 0.03 mag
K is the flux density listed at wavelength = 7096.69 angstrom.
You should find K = 6.615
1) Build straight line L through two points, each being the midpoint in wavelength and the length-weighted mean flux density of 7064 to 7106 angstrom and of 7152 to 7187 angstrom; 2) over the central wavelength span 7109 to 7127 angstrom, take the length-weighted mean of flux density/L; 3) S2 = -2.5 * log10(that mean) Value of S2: 0.03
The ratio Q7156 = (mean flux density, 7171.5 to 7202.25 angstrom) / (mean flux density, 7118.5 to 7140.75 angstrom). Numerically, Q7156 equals 1.0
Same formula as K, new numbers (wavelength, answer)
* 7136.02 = 6.546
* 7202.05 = 6.581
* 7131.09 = 6.58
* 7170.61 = 6.617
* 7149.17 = 6.708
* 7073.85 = 6.883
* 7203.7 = 6.612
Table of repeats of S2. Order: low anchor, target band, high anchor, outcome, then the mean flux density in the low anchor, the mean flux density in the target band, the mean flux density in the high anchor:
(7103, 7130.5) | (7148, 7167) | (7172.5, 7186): -0.03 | 6.59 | 6.73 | 6.56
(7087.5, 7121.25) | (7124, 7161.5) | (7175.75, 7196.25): 0.02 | 6.7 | 6.56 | 6.63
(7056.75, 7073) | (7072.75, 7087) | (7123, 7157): 0.00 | 6.94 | 6.87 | 6.54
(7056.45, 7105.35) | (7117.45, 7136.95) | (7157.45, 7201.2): 0.04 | 6.84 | 6.52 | 6.7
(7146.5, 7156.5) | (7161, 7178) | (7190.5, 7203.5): 0.02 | 6.65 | 6.63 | 6.85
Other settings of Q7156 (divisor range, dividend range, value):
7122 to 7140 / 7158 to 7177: 1.03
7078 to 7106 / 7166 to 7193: 0.97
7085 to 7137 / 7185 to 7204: 1.02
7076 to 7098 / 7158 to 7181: 0.97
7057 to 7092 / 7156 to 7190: 0.96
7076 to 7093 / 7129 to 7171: 0.97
